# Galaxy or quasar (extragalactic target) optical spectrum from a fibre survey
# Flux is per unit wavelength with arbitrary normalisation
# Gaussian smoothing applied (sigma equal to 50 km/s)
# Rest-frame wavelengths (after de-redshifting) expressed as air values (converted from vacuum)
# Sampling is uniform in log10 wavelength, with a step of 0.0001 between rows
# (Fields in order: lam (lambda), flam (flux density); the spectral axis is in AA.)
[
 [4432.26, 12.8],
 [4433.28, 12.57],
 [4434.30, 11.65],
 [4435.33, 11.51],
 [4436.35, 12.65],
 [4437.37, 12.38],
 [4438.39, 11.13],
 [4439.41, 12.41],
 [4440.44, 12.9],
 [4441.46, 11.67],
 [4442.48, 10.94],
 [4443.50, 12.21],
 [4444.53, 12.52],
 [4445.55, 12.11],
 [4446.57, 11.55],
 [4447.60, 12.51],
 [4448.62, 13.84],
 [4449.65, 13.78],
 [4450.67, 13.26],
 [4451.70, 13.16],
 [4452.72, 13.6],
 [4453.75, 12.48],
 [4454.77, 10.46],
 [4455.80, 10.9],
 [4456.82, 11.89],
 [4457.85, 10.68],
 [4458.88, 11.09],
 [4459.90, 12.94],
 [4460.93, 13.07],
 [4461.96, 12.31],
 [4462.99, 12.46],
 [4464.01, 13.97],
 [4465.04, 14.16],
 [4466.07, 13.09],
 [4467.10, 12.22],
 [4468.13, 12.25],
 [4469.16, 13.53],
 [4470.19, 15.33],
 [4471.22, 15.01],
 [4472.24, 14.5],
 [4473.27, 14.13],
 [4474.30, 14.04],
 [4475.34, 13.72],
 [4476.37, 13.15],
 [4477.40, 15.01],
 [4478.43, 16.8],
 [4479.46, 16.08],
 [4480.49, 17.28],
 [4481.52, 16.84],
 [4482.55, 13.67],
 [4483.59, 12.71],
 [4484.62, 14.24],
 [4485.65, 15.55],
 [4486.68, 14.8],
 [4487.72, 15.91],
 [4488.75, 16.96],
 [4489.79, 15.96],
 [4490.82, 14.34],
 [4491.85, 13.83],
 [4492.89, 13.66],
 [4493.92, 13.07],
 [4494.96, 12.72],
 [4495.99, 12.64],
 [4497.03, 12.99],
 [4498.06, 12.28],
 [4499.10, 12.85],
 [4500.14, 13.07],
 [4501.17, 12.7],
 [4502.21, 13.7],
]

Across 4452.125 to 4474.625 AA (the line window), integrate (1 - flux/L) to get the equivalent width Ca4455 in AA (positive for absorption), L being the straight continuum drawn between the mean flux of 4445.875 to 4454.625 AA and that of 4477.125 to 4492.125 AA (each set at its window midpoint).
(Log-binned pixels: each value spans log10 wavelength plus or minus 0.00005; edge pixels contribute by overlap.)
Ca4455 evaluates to 1.5 AA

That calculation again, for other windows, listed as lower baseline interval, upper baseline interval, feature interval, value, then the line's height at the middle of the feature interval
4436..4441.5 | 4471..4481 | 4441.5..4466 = 1.64 AA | 13.3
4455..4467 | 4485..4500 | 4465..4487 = -2.13 AA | 13.2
